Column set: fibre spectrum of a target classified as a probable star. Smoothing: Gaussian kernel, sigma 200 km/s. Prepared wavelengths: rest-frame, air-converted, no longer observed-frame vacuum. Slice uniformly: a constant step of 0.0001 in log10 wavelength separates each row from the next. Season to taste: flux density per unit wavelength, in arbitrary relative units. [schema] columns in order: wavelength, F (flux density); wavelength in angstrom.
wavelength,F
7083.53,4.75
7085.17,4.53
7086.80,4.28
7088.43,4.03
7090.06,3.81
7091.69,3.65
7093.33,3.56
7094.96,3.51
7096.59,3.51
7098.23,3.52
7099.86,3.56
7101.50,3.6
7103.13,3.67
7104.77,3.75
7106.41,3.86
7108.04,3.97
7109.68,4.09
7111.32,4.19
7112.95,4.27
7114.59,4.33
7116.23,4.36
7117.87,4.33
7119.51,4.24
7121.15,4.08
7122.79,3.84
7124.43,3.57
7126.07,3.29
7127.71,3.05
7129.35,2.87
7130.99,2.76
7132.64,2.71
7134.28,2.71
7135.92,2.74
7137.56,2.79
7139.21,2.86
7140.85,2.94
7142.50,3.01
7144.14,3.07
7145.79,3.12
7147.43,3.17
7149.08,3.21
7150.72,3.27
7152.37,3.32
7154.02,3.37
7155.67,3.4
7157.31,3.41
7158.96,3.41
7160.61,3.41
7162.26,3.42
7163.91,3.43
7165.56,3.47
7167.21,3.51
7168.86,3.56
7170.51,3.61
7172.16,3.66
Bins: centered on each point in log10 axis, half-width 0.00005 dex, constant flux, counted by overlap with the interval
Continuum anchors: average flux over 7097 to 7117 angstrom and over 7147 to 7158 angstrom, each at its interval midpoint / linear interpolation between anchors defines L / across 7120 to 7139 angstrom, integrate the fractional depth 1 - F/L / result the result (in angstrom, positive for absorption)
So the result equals 2.6 angstrom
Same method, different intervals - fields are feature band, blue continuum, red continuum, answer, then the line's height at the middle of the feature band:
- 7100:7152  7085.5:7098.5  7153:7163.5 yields 1.7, 3.58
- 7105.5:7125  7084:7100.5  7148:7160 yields -2.5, 3.64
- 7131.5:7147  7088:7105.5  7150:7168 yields 2.6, 3.48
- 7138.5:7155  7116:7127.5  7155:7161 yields 1.9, 3.56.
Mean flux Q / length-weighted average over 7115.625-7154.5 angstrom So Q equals 3.27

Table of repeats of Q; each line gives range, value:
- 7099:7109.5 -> 3.76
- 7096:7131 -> 3.78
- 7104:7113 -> 4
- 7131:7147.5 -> 2.89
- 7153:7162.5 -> 3.4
